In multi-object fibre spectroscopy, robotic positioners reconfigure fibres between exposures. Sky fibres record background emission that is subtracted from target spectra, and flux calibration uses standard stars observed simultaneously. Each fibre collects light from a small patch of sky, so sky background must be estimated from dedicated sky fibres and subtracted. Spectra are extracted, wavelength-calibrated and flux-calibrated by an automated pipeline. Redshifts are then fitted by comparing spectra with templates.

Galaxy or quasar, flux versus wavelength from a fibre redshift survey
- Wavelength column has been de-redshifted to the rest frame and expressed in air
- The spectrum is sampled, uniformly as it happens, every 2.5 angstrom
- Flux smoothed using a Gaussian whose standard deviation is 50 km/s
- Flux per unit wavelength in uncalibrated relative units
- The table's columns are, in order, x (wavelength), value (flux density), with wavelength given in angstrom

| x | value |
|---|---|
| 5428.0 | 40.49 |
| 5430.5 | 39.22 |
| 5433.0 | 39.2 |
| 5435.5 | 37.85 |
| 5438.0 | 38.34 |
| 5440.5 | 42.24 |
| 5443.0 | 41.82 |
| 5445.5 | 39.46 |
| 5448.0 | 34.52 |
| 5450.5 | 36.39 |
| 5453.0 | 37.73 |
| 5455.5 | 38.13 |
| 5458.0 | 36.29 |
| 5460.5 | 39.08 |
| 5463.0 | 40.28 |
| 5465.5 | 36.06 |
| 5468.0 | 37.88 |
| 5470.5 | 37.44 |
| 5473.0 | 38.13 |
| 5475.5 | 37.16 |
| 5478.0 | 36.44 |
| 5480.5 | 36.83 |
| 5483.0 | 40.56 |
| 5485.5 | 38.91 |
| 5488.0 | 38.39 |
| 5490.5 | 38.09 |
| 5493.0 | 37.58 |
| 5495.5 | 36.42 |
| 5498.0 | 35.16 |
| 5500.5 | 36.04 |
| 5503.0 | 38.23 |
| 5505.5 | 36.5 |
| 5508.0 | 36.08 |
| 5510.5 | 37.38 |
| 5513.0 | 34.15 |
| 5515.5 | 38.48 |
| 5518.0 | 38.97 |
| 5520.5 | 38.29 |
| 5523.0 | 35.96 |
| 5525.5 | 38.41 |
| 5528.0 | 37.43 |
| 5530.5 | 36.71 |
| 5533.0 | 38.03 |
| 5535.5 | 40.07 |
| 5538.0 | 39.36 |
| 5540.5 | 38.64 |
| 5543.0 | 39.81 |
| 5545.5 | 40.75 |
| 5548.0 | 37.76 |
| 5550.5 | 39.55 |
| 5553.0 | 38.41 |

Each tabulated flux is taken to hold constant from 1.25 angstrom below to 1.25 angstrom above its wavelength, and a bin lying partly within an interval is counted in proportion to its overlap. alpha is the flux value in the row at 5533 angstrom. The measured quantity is 38.03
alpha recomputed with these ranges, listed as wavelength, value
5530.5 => 36.71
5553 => 38.41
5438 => 38.34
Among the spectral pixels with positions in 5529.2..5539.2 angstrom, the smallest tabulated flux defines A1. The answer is 36.71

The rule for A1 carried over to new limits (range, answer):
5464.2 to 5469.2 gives 36.06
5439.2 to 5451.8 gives 34.52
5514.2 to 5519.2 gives 38.48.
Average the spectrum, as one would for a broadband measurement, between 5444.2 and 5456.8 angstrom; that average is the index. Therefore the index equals 37.3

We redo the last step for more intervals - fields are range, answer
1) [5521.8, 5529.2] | 37.3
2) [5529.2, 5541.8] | 38.6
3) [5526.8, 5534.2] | 37.4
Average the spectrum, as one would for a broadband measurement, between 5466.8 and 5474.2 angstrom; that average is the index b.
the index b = 37.8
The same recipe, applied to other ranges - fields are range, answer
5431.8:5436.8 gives 38.5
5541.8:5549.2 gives 39.4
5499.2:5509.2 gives 36.7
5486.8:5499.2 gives 37.1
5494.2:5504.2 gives 36.5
